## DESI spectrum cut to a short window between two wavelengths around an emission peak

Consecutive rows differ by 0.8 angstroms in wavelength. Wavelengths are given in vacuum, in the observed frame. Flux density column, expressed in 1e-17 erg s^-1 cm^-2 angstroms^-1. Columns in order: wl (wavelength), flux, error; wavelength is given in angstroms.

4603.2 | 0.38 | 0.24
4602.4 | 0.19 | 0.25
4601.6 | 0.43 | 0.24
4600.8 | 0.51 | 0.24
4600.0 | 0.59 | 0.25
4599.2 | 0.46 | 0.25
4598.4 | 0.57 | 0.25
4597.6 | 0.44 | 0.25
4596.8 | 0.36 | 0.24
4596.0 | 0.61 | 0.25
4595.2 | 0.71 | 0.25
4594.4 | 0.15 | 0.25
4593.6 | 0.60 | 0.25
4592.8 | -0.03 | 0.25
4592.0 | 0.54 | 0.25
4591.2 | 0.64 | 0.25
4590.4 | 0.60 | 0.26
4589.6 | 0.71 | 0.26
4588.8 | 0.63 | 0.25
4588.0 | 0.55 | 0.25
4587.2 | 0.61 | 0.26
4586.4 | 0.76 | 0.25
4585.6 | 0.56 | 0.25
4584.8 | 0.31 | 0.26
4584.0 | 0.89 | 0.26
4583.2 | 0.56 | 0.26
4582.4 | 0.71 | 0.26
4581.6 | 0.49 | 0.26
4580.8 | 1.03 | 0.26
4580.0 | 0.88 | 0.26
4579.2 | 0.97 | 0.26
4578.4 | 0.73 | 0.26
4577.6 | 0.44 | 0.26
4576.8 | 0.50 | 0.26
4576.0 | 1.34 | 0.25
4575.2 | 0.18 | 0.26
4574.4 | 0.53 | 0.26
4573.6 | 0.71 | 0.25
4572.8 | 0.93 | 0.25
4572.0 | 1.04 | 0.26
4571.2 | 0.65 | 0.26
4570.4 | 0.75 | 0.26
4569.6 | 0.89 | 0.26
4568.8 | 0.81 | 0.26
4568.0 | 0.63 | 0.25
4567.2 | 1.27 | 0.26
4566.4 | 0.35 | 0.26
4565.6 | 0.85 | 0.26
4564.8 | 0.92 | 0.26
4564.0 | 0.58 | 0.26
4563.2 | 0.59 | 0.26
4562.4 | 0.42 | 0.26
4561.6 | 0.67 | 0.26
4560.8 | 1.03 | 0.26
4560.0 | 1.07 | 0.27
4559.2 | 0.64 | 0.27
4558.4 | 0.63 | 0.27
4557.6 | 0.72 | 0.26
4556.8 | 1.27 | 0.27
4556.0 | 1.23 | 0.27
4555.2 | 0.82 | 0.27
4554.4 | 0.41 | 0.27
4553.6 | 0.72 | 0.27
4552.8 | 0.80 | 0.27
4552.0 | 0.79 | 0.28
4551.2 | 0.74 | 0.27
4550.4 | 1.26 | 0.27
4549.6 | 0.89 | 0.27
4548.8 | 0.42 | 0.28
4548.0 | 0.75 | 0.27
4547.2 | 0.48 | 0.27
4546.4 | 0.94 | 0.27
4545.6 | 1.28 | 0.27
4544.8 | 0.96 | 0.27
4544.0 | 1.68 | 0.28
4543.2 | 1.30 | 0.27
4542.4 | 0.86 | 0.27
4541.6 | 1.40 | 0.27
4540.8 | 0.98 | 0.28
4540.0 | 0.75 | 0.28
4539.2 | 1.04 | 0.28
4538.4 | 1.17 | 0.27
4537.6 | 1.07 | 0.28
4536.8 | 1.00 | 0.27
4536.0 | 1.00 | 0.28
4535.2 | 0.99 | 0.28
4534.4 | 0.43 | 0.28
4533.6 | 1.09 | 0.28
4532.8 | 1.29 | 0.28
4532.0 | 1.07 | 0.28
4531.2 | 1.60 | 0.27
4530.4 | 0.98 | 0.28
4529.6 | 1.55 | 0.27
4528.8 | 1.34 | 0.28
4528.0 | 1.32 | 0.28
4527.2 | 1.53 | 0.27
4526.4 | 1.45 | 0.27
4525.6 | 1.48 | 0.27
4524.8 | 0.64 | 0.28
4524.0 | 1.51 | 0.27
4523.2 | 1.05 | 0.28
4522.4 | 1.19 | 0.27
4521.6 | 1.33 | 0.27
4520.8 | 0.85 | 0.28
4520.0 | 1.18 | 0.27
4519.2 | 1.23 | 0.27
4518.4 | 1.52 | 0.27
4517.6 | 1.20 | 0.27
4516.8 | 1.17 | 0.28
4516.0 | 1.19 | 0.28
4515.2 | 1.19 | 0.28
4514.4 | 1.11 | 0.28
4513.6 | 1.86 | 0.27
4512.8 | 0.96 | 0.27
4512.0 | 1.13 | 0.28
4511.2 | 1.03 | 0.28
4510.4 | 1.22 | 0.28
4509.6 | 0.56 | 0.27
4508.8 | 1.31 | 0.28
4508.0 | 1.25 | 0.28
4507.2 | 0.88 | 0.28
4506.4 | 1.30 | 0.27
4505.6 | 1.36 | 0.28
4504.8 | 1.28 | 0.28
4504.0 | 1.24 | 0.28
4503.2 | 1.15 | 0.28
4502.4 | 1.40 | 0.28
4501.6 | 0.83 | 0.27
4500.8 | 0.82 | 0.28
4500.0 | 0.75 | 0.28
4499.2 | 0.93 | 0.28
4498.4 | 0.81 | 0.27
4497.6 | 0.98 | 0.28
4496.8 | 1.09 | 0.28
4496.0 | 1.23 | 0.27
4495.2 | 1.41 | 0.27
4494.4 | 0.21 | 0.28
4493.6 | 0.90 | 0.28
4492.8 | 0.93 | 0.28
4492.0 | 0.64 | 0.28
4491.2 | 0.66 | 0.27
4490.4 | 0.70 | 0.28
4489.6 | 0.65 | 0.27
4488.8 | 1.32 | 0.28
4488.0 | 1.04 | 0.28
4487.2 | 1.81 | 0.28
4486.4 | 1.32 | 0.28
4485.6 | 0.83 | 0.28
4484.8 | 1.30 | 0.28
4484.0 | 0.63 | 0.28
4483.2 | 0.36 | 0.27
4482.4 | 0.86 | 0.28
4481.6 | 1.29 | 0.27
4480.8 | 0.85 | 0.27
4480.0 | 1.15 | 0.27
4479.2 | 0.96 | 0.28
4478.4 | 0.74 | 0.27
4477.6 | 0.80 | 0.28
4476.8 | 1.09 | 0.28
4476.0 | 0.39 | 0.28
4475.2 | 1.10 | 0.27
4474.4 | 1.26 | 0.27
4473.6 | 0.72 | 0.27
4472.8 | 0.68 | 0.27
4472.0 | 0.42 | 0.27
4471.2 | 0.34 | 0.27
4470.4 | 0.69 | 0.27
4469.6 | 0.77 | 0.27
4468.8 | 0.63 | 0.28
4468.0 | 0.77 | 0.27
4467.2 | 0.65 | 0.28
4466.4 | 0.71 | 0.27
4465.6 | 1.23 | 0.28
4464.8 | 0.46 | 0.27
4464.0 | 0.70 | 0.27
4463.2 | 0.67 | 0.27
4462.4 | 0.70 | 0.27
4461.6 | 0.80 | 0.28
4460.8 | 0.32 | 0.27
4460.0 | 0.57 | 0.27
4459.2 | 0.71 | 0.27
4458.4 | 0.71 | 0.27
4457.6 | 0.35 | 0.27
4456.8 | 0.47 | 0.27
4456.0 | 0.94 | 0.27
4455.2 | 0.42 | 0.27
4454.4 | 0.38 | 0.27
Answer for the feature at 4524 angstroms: C IV 1549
